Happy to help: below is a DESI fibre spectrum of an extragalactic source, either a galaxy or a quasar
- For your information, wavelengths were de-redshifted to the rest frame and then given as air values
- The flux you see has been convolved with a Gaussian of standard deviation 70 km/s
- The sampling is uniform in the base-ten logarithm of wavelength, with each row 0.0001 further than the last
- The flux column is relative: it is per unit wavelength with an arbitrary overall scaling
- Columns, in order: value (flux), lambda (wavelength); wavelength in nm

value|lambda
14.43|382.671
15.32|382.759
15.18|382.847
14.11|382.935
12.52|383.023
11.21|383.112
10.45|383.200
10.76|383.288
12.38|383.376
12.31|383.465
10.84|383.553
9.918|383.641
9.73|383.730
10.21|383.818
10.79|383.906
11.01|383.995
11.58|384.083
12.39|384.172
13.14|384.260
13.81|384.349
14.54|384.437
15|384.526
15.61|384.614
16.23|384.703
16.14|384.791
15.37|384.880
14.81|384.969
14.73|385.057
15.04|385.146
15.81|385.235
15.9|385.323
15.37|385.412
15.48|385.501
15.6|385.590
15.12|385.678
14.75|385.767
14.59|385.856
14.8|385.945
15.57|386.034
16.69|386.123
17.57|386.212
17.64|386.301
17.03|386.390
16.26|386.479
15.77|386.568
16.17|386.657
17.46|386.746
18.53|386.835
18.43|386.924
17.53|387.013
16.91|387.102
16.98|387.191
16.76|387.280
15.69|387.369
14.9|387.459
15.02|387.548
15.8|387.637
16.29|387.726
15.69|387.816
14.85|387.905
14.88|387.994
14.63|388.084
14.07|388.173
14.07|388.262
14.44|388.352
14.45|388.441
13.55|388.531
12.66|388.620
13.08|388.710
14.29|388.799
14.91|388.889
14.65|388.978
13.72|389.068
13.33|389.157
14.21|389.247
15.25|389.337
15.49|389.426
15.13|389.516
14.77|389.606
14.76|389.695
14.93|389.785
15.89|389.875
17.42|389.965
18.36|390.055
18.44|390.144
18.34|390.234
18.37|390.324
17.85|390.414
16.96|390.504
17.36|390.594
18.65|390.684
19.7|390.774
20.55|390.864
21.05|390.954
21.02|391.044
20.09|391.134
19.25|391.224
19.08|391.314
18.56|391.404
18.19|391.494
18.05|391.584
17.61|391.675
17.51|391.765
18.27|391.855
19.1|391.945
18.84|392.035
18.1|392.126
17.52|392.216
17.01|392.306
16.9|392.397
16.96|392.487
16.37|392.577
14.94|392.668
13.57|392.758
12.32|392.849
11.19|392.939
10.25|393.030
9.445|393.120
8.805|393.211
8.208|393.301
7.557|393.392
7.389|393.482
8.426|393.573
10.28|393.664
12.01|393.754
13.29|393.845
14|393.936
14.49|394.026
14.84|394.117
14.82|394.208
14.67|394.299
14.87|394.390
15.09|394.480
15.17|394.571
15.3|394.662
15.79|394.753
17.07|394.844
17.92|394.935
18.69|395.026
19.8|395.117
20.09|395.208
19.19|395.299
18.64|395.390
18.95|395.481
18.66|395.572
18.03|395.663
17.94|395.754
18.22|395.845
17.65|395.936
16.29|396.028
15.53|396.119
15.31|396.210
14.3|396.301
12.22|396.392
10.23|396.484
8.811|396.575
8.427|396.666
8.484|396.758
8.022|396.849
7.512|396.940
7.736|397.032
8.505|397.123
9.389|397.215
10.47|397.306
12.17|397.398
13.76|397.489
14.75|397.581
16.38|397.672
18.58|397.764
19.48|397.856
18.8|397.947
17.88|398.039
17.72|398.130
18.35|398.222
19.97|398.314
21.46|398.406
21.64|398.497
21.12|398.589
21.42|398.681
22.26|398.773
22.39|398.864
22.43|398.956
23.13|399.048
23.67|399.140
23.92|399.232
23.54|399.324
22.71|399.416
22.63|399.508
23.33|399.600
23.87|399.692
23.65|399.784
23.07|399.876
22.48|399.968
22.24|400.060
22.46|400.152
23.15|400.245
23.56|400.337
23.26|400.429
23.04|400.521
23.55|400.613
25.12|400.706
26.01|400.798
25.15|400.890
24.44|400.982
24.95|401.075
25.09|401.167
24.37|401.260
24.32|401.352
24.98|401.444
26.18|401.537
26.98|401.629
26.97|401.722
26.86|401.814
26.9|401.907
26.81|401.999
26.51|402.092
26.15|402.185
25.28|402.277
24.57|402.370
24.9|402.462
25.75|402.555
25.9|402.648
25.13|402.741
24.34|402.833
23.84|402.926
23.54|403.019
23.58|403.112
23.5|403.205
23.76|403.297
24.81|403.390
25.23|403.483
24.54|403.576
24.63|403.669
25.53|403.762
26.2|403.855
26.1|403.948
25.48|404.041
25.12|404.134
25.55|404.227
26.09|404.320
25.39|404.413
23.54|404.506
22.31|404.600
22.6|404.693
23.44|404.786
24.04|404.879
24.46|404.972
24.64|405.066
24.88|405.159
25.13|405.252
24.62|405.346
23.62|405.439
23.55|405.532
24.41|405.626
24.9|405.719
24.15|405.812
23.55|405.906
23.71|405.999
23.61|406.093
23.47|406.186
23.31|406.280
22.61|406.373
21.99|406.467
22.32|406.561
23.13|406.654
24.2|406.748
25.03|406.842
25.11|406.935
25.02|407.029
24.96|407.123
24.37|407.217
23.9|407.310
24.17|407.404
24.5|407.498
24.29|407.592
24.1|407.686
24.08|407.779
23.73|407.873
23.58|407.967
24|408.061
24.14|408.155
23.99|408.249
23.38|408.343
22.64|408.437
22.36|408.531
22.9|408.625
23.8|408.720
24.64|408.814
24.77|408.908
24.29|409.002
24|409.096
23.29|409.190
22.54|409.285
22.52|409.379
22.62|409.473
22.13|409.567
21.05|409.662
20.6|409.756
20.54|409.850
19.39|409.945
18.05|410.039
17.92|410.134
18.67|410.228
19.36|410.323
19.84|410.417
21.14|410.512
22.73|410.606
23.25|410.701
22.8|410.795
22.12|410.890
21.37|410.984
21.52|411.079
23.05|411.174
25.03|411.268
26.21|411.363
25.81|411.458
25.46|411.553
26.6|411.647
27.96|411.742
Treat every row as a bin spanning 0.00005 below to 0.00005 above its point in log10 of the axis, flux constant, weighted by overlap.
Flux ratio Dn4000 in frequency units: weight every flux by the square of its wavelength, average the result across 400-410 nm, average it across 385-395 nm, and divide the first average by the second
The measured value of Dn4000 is 1.67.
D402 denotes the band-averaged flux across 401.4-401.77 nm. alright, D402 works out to 26.3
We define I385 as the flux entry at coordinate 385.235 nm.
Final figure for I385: 15.81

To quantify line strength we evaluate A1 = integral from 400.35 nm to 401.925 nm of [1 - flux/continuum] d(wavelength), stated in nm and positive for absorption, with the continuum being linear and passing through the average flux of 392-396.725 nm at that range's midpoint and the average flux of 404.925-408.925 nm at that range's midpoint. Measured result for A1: -0.44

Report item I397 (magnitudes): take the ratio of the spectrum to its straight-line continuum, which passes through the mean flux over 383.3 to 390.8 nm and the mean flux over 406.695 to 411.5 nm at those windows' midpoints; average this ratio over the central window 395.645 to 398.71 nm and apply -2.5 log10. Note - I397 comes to 0.25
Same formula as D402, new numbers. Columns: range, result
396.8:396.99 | 7.79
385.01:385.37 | 15.4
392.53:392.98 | 13.7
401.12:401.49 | 24.7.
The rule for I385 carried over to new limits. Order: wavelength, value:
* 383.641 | 9.918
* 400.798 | 26.01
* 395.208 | 20.09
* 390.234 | 18.34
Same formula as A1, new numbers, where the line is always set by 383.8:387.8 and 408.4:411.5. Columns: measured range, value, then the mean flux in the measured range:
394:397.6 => 0.74 nm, 14.4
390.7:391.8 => -0.15 nm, 19.2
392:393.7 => 0.44 nm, 12.8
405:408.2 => -0.42 nm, 24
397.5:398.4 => 0.04 nm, 18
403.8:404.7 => -0.19 nm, 24.9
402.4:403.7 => -0.27 nm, 24.5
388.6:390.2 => 0.13 nm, 15.1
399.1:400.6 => -0.30 nm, 23.2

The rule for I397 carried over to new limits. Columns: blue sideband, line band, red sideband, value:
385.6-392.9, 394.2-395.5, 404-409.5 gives 0.11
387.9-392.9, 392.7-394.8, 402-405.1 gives 0.46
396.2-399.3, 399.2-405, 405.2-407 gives -0.22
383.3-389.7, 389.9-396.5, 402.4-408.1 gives 0.12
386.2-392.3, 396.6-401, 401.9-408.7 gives 0.11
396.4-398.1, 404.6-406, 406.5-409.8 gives -0.17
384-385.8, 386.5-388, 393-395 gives -0.15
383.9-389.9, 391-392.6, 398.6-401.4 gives 0.00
